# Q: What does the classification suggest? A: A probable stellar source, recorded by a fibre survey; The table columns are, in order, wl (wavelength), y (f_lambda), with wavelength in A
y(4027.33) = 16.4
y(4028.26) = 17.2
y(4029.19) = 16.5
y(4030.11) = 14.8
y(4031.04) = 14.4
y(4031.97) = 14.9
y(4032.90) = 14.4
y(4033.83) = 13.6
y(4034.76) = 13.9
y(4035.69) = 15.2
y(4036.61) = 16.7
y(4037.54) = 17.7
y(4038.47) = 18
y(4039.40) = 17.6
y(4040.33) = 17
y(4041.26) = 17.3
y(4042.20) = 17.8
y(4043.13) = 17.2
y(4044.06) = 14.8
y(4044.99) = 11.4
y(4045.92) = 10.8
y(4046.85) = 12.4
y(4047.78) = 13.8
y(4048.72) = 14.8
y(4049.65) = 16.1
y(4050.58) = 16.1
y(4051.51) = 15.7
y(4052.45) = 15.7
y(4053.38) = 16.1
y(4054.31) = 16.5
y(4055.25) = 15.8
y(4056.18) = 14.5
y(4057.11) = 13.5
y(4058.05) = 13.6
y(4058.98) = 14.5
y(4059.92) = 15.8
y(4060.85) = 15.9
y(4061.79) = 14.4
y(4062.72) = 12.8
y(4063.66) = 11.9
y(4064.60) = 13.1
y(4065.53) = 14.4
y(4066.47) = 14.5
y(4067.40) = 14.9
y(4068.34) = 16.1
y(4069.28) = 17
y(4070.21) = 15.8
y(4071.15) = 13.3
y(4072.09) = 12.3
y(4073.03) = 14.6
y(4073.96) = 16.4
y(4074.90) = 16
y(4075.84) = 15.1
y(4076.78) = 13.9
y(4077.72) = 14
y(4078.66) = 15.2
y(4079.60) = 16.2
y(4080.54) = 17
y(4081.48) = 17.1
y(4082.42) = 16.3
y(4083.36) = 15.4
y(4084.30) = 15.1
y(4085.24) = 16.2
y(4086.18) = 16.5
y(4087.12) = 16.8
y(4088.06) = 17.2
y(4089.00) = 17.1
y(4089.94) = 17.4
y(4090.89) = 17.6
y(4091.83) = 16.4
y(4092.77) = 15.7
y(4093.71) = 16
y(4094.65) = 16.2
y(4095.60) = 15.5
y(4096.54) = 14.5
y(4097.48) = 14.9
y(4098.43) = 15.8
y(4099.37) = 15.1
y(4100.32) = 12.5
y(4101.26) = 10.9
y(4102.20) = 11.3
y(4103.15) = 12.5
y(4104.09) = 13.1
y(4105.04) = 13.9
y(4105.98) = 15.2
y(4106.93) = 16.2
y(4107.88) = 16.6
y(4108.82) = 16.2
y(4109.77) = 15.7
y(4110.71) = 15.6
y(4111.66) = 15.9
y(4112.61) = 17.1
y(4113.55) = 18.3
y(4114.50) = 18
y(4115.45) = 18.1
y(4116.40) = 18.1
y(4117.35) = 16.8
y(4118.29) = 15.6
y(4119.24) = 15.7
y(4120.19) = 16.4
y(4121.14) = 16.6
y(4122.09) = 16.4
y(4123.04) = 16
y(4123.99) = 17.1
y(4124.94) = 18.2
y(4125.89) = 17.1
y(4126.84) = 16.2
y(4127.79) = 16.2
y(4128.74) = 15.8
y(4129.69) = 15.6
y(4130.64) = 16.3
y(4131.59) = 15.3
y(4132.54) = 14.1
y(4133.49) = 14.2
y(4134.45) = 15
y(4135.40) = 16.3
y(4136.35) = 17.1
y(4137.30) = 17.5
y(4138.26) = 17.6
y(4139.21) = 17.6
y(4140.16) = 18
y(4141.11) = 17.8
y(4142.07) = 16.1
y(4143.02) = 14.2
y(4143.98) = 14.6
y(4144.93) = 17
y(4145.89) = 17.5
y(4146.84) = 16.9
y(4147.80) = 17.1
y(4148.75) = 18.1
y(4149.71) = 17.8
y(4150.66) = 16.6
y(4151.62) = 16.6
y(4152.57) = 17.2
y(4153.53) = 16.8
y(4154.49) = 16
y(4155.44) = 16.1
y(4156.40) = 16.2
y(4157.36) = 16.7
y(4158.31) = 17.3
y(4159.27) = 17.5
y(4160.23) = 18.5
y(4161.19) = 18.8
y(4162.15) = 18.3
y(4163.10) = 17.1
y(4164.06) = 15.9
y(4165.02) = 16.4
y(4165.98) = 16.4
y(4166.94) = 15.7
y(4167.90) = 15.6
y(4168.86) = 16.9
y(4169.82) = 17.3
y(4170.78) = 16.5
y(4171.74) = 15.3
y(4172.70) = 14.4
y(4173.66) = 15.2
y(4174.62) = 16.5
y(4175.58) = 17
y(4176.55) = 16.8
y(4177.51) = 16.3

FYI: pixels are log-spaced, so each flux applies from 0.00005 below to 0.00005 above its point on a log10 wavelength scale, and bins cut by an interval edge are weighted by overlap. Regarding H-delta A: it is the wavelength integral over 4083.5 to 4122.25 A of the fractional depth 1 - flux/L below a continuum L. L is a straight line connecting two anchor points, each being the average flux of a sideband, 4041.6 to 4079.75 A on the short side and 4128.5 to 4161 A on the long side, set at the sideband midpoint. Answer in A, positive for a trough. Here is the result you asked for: -0.2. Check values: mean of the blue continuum 14.7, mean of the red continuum 16.6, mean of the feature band 15.8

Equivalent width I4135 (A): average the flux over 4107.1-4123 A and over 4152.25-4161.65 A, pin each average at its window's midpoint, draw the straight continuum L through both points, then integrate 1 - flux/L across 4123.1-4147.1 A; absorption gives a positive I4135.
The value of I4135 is 0.7 A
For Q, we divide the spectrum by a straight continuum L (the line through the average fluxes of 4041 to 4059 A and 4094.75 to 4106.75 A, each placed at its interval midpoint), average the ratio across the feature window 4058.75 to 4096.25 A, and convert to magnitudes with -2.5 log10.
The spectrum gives -0.08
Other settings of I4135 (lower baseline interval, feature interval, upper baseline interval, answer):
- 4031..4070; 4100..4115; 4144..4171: 1.03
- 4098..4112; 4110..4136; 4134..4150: -1.35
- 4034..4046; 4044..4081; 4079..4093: 3.54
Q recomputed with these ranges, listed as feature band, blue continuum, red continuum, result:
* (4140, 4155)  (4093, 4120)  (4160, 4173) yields -0.03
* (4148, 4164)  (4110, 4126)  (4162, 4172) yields -0.04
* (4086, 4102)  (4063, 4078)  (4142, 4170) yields -0.03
